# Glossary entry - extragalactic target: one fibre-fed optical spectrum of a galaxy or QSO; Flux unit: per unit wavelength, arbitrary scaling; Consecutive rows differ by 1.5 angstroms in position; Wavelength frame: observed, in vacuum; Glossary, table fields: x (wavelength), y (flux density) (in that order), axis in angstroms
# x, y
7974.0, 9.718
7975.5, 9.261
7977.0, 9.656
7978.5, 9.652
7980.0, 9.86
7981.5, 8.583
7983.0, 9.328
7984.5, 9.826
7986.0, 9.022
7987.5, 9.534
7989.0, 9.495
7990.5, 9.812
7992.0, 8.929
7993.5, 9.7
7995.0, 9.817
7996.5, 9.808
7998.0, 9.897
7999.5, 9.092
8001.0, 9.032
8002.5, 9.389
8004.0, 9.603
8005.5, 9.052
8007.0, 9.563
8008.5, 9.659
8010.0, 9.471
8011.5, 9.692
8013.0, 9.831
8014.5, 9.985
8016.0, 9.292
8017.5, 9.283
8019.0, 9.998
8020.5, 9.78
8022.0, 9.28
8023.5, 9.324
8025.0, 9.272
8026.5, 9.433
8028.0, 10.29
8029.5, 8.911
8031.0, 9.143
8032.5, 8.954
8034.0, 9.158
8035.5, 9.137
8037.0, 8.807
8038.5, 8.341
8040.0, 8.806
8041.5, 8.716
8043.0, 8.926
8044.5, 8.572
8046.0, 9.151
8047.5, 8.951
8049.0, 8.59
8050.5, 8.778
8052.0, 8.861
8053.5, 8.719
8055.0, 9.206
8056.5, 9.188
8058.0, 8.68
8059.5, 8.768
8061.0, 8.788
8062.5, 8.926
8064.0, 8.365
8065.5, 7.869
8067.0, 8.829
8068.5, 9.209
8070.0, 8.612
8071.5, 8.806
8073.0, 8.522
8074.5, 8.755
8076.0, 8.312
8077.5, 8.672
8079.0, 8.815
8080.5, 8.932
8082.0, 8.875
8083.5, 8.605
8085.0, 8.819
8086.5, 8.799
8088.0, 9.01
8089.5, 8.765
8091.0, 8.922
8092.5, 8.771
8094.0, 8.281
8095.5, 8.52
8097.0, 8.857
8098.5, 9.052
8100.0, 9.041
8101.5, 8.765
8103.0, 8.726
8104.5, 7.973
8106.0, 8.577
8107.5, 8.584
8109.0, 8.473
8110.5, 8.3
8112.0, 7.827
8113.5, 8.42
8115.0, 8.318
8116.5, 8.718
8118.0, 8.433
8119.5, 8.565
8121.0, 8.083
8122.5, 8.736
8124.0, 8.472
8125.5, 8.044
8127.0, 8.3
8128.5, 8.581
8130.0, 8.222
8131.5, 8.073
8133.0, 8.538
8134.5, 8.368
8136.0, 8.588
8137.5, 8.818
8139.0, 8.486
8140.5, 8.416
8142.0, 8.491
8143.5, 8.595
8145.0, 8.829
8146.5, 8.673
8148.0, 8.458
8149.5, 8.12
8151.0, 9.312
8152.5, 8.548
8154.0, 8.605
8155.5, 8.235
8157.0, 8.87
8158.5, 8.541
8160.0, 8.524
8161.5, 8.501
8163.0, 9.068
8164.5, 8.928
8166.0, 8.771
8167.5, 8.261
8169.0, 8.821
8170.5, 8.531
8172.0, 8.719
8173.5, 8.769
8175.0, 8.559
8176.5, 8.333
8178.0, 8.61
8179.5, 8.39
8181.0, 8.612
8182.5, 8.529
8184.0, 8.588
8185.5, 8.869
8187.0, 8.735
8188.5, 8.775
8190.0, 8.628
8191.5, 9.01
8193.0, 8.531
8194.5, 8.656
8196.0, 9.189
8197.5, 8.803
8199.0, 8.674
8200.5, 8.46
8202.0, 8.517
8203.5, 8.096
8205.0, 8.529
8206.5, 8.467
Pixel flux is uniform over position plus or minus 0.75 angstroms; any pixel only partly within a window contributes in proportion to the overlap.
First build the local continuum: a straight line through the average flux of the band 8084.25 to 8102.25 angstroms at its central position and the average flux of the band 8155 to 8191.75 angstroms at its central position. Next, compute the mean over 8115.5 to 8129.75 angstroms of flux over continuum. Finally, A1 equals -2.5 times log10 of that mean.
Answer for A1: 0.04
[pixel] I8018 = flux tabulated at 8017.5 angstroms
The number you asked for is 9.283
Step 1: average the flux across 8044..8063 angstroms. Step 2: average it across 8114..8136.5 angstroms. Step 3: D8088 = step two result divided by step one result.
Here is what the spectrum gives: 0.95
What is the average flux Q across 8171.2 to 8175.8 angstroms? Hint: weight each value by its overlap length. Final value 8.68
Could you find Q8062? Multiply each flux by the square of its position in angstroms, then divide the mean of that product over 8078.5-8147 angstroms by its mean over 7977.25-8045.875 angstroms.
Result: 0.9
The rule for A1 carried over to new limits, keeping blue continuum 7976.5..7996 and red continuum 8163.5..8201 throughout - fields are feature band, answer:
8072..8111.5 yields 0.05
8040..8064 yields 0.04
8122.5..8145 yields 0.05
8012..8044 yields 0.00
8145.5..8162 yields 0.03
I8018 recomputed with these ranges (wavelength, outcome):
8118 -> 8.433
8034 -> 9.158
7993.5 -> 9.7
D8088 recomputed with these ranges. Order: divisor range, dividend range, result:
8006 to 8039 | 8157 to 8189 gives 0.92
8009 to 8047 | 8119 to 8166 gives 0.92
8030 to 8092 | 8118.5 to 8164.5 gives 0.97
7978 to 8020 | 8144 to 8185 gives 0.91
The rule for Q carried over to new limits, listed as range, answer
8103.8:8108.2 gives 8.38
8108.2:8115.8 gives 8.27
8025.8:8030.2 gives 9.55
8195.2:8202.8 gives 8.72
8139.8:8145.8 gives 8.58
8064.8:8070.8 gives 8.64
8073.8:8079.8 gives 8.64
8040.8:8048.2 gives 8.86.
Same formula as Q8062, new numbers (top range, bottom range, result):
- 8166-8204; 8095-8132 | 1.04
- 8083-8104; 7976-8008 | 0.95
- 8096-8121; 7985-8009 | 0.93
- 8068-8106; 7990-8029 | 0.93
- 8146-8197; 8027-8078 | 1.01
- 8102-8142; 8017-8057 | 0.94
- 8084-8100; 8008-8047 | 0.96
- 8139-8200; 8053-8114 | 1.02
